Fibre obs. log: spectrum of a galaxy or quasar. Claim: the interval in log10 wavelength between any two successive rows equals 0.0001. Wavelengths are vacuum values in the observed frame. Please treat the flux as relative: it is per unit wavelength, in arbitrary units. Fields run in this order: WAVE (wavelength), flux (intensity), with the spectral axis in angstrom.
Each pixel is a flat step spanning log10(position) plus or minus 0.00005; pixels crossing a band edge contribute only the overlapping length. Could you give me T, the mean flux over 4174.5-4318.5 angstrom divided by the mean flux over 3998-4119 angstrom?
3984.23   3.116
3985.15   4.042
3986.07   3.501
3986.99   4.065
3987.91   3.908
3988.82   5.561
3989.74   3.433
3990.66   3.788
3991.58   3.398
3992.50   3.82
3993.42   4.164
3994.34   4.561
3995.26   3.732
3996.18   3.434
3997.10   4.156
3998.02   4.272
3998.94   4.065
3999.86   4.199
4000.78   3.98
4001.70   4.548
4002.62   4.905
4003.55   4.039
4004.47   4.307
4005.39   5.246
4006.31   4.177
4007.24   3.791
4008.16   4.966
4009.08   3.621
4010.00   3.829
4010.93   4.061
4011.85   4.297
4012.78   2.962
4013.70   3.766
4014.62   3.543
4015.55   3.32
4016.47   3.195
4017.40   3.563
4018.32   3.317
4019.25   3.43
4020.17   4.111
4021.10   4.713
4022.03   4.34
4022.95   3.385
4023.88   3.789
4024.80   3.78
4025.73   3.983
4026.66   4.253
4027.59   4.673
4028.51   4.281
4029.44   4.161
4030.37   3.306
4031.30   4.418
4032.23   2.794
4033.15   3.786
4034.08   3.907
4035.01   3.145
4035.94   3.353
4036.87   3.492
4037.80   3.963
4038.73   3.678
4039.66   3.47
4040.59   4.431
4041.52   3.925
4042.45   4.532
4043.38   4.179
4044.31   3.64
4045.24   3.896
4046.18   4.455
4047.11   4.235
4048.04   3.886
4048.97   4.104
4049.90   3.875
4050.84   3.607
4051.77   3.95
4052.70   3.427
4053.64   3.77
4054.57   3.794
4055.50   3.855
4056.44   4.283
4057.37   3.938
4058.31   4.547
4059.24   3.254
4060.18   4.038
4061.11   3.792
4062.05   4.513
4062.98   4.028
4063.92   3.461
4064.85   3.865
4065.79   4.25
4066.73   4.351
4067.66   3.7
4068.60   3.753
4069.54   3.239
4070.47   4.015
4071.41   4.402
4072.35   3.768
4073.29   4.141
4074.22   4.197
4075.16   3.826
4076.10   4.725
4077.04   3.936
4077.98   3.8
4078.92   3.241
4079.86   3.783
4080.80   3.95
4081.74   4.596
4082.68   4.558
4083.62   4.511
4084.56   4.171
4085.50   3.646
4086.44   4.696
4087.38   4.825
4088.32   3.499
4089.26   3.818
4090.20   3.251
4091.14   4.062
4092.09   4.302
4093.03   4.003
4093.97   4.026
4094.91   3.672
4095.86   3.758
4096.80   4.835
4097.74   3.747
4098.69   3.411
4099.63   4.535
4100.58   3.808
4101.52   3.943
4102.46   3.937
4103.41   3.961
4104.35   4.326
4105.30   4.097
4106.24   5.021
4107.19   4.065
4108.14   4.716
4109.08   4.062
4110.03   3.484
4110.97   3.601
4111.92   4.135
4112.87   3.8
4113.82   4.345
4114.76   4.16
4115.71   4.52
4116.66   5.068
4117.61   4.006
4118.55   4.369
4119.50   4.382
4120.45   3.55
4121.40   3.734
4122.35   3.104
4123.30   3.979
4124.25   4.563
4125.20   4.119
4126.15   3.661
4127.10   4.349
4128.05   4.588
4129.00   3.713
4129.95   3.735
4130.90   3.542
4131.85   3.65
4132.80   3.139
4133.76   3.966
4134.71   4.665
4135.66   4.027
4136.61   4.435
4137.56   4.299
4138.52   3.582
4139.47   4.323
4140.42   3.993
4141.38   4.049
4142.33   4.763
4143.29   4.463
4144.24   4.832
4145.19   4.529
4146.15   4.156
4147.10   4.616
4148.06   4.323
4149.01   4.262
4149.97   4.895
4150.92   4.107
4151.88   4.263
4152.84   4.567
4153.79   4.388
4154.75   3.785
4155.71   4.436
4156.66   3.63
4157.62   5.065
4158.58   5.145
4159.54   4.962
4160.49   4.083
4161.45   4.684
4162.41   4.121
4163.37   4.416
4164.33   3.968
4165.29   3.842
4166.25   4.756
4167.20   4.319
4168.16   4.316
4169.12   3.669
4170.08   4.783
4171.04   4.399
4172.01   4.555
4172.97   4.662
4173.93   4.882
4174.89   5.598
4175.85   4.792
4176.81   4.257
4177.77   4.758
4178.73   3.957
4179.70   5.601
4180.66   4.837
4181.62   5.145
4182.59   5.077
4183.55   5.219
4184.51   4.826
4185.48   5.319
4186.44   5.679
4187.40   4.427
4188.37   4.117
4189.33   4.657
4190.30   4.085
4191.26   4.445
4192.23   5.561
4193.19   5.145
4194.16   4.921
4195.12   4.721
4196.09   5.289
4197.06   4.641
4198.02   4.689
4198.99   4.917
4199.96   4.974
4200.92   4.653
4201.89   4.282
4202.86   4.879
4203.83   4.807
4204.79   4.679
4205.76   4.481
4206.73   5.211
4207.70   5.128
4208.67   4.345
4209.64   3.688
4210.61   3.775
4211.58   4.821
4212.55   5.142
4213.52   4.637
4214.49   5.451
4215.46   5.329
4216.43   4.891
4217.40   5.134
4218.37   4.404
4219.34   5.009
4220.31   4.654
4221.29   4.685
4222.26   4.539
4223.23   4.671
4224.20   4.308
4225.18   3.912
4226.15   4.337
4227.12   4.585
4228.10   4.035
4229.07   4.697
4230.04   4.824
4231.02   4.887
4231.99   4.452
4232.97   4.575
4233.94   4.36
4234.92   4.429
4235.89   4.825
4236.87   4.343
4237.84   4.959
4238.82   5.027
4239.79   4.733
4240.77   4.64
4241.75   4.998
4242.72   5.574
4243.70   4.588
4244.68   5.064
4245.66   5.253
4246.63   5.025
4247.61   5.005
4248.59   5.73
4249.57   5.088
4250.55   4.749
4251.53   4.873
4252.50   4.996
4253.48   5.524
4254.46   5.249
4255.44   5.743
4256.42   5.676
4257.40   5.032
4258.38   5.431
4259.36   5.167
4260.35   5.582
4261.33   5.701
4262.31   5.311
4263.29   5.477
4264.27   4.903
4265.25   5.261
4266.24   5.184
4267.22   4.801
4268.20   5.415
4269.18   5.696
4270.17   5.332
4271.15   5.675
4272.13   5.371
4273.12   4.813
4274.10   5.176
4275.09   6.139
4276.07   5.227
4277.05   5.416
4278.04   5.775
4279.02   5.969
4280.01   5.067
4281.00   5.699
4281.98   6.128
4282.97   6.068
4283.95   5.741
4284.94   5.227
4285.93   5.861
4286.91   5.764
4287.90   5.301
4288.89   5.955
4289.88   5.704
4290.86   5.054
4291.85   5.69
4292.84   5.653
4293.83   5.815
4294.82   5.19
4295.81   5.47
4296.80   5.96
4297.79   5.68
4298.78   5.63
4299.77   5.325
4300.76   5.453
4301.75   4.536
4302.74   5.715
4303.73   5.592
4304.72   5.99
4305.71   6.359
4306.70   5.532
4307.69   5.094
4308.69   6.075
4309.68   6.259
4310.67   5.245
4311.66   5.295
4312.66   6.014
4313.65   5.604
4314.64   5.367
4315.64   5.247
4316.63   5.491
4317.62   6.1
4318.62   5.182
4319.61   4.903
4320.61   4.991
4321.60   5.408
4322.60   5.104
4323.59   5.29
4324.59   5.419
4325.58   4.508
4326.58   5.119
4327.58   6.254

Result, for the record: 1.3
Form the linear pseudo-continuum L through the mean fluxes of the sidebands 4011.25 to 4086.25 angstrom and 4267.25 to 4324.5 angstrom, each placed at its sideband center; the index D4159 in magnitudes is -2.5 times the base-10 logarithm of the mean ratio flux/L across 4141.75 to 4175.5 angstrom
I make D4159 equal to 0.04 mag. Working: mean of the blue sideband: 3.9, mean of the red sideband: 5.53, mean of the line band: 4.46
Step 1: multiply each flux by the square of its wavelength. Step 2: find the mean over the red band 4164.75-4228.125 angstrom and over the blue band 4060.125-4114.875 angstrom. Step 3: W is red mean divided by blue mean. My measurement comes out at 1.23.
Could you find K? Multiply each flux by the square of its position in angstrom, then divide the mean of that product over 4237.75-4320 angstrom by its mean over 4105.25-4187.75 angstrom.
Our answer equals 1.3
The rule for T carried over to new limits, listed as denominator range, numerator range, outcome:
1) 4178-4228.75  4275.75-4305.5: 1.18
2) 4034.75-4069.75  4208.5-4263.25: 1.25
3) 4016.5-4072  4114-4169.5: 1.08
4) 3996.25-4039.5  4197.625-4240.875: 1.19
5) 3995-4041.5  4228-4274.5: 1.30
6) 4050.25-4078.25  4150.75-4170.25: 1.10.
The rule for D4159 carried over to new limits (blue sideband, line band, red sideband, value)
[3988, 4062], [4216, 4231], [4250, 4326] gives 0.11 mag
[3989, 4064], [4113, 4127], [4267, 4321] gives 0.10 mag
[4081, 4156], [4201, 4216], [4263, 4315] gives 0.04 mag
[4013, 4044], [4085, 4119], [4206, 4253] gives 0.02 mag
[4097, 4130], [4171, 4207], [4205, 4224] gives -0.06 mag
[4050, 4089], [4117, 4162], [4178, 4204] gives 0.07 mag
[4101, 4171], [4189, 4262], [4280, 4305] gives 0.03 mag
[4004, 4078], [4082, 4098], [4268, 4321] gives 0.04 mag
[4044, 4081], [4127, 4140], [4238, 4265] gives 0.11 mag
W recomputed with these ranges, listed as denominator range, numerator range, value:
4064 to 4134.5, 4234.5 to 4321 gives 1.46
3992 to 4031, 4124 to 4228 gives 1.23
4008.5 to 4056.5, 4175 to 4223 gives 1.36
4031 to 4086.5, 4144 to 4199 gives 1.24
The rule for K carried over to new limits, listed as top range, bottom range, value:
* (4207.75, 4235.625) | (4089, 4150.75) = 1.18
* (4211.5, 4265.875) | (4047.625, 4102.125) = 1.34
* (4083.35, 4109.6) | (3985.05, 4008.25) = 1.04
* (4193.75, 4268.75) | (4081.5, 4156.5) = 1.25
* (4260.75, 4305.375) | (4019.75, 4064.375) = 1.58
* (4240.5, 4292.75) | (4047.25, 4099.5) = 1.48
